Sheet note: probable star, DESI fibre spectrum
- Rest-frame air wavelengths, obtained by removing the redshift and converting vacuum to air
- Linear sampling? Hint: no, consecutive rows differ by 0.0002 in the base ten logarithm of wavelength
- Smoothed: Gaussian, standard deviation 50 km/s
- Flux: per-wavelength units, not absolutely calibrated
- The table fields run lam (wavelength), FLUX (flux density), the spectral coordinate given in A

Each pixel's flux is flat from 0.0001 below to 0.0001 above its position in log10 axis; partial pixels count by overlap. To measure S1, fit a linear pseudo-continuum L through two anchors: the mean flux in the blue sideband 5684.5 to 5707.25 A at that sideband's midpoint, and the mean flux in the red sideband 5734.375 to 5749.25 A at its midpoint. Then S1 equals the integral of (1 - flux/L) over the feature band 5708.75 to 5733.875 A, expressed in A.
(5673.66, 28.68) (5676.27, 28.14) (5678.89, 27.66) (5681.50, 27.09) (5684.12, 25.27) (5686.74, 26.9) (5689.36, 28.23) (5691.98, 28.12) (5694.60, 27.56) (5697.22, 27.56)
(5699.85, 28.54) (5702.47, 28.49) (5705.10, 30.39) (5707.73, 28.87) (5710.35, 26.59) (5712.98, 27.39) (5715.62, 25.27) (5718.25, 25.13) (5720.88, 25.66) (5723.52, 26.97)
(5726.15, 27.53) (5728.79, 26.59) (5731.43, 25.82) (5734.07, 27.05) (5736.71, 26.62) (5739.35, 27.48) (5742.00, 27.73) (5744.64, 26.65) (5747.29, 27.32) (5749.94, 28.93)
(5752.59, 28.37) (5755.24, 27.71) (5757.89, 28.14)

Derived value 1.1 A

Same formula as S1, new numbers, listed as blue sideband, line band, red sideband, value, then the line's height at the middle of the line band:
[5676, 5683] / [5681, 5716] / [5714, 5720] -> -1.7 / 26.4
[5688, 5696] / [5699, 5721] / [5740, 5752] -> 0.3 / 27.9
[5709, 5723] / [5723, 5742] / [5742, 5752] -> 0.0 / 26.9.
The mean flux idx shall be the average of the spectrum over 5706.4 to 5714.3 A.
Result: 27.6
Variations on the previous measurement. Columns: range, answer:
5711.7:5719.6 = 25.9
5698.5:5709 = 29.1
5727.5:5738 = 26.5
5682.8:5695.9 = 27.2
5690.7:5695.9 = 27.8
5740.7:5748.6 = 27.2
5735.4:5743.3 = 27.3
